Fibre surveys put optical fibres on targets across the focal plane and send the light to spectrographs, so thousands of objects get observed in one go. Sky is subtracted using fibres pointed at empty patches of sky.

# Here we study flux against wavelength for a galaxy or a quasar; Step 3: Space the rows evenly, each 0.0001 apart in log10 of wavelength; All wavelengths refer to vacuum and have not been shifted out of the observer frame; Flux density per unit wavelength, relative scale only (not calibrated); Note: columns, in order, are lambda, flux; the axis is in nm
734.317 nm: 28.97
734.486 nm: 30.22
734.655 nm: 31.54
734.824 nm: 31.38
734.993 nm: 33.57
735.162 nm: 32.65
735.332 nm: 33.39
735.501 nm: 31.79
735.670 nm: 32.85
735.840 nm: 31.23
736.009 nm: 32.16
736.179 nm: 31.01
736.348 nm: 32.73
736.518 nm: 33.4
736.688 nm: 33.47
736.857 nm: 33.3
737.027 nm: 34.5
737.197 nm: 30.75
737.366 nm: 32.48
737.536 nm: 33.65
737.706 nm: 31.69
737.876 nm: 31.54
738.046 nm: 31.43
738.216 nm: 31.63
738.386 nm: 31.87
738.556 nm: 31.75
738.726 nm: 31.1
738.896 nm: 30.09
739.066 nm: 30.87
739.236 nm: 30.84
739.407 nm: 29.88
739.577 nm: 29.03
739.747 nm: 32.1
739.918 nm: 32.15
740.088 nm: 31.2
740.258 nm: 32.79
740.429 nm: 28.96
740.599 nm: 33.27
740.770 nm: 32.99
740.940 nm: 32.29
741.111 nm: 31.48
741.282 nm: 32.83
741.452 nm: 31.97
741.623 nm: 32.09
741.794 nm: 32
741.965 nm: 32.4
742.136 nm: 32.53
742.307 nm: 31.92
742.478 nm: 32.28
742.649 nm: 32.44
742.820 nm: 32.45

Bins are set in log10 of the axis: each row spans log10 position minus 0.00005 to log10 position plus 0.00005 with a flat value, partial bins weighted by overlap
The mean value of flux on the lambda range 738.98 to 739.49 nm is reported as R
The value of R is 30.5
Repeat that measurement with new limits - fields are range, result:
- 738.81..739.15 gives 30.5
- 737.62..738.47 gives 31.6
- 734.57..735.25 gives 32.3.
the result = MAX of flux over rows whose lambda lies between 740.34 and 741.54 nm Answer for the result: 33.27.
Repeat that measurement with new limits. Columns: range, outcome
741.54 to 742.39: 32.53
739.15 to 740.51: 32.79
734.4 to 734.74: 31.54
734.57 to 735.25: 33.57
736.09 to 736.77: 33.47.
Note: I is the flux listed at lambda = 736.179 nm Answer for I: 31.01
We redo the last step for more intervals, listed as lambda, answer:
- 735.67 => 32.85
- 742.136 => 32.53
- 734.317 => 28.97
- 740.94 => 32.29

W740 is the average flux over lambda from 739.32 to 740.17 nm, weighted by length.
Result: 30.9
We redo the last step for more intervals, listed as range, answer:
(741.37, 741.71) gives 32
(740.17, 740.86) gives 32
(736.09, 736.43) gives 31.9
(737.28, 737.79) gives 32.6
